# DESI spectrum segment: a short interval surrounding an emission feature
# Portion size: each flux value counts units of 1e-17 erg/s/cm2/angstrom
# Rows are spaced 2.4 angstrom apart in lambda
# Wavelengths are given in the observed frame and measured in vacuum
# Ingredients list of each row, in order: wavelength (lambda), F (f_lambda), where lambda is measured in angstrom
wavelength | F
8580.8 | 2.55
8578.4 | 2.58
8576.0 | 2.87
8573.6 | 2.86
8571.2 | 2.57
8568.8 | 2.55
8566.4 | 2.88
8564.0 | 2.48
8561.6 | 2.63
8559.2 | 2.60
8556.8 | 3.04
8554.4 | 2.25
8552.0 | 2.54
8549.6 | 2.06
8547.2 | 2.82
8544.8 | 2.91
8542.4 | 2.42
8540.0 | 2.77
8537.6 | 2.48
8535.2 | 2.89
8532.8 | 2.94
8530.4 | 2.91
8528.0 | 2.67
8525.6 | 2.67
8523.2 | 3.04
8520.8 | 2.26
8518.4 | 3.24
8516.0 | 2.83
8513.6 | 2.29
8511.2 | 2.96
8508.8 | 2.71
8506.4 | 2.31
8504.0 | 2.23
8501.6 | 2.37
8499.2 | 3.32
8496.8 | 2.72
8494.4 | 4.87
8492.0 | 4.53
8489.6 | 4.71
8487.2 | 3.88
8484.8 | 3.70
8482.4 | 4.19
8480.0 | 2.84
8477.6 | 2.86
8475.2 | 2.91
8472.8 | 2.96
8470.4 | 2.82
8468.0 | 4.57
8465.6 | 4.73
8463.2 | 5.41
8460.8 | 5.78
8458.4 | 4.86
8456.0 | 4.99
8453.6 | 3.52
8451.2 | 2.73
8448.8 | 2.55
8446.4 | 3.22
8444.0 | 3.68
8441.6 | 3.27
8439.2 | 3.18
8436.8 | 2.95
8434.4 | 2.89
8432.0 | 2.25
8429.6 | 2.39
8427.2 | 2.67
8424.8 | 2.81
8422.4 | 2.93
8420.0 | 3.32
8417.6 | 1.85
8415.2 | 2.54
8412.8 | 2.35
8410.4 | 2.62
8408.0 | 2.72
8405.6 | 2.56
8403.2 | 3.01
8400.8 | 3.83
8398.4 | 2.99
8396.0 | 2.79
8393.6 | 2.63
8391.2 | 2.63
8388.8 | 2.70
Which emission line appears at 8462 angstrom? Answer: H-alpha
